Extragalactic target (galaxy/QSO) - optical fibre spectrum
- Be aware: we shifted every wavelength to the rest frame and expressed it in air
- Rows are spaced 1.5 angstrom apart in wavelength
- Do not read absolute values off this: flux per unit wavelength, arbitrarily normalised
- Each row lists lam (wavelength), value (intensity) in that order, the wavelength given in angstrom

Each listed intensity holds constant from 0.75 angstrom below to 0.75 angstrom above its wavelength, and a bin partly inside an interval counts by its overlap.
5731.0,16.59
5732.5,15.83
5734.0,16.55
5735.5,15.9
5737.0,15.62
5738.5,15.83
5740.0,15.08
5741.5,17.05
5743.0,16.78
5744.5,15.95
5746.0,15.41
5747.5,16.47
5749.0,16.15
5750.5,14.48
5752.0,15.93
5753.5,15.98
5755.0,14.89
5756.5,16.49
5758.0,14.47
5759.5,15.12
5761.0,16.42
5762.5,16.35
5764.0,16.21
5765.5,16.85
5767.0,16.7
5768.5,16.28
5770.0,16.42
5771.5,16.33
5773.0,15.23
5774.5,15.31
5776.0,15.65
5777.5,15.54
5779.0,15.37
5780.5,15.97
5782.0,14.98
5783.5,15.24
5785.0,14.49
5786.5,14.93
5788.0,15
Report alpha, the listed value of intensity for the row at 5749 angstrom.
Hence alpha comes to 16.15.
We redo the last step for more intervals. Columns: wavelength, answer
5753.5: 15.98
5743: 16.78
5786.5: 14.93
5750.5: 14.48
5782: 14.98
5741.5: 17.05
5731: 16.59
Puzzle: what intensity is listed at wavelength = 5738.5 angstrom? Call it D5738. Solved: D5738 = 15.83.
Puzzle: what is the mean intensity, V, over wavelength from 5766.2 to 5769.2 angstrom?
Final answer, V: 16.5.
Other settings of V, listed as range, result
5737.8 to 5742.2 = 16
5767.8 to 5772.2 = 16.3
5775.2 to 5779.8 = 15.5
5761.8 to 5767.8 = 16.5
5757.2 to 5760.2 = 14.8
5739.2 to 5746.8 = 16.1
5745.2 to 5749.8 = 16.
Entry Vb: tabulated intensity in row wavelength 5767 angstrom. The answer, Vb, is 16.7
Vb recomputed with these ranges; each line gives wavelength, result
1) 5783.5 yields 15.24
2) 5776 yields 15.65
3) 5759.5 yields 15.12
